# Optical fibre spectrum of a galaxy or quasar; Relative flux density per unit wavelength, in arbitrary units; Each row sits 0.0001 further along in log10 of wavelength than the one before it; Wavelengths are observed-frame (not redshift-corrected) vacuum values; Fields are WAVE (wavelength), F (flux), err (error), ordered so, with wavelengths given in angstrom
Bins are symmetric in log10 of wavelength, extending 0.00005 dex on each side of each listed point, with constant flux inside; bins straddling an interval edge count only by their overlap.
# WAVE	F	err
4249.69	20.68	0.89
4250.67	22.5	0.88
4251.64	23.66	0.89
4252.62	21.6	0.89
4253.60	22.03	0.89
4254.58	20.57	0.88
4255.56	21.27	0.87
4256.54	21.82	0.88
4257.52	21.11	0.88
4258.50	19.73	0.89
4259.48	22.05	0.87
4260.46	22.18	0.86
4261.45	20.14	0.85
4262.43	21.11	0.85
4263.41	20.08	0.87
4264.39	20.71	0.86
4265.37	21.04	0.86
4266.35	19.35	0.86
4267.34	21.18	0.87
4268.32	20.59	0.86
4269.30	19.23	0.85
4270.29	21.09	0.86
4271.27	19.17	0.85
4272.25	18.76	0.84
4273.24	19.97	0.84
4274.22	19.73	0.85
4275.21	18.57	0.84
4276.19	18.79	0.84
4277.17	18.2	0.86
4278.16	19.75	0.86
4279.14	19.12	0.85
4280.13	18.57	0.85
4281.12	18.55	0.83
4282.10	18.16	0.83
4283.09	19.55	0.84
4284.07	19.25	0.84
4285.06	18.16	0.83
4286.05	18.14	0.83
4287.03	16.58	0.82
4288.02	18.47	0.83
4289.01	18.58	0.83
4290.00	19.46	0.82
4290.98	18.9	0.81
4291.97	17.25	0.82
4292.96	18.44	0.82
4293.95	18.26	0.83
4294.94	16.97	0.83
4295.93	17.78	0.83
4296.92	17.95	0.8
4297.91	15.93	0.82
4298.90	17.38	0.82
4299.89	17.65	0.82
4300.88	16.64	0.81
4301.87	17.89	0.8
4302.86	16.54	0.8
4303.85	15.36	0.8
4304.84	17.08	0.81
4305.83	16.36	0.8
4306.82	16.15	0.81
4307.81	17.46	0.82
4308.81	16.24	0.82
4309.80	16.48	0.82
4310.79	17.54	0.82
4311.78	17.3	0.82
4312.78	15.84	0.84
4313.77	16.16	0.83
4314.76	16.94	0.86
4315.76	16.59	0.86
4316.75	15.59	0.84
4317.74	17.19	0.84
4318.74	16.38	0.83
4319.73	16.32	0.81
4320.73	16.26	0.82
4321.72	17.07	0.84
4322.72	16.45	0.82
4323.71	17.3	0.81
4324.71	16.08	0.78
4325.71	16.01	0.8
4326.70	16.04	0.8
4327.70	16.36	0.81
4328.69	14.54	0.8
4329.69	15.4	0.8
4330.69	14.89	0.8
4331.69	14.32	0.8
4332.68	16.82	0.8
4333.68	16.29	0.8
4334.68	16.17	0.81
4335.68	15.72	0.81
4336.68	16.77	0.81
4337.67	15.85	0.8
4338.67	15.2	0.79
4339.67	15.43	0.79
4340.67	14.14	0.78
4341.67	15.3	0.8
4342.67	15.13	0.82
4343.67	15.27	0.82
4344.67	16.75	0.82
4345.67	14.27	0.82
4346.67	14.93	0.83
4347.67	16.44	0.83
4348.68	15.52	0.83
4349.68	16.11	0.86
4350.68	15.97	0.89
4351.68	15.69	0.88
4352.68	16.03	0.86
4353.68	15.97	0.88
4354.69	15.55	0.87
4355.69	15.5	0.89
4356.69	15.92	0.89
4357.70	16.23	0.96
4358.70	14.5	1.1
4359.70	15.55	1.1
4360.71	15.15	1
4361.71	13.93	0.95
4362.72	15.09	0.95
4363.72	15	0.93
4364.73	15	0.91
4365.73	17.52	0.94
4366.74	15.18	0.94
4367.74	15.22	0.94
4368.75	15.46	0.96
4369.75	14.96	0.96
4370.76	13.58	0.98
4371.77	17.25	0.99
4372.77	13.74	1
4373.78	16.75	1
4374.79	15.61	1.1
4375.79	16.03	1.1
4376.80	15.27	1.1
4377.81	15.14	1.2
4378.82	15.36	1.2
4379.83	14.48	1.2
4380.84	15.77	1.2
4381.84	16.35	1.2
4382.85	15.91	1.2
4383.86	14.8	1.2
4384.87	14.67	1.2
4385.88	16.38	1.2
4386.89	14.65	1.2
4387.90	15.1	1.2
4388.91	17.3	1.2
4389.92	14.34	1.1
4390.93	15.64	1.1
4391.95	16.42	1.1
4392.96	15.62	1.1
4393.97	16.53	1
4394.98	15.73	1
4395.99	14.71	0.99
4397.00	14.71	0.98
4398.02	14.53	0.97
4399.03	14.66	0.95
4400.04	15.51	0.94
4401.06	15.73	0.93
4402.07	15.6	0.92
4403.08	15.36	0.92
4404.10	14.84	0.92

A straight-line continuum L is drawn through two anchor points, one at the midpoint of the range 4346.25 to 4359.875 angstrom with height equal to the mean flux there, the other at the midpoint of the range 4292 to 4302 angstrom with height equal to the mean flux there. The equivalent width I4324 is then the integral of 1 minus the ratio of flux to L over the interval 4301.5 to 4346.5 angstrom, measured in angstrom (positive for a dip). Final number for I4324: 1.4 angstrom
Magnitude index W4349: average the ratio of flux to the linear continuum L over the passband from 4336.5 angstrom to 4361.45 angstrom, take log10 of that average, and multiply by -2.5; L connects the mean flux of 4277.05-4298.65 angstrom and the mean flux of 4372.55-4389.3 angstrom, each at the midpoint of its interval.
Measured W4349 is 0.06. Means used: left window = 18.3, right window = 15.5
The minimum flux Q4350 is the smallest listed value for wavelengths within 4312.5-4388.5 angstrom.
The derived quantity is 13.58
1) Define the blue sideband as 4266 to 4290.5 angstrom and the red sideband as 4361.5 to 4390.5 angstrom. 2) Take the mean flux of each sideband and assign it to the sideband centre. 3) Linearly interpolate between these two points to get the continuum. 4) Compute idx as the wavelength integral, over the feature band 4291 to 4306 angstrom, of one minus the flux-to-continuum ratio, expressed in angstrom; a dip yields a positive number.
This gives 0.9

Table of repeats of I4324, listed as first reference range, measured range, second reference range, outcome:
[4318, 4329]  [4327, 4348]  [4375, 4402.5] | 0.8 angstrom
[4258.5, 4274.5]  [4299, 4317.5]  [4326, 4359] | 1.1 angstrom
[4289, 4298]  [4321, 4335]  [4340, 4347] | 0.0 angstrom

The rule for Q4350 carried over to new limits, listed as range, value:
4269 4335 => 14.32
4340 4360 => 14.14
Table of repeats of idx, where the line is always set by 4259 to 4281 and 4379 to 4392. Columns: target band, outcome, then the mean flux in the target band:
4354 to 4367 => 0.8 angstrom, 15.4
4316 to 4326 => 0.8 angstrom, 16.5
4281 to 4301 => 1.2 angstrom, 18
